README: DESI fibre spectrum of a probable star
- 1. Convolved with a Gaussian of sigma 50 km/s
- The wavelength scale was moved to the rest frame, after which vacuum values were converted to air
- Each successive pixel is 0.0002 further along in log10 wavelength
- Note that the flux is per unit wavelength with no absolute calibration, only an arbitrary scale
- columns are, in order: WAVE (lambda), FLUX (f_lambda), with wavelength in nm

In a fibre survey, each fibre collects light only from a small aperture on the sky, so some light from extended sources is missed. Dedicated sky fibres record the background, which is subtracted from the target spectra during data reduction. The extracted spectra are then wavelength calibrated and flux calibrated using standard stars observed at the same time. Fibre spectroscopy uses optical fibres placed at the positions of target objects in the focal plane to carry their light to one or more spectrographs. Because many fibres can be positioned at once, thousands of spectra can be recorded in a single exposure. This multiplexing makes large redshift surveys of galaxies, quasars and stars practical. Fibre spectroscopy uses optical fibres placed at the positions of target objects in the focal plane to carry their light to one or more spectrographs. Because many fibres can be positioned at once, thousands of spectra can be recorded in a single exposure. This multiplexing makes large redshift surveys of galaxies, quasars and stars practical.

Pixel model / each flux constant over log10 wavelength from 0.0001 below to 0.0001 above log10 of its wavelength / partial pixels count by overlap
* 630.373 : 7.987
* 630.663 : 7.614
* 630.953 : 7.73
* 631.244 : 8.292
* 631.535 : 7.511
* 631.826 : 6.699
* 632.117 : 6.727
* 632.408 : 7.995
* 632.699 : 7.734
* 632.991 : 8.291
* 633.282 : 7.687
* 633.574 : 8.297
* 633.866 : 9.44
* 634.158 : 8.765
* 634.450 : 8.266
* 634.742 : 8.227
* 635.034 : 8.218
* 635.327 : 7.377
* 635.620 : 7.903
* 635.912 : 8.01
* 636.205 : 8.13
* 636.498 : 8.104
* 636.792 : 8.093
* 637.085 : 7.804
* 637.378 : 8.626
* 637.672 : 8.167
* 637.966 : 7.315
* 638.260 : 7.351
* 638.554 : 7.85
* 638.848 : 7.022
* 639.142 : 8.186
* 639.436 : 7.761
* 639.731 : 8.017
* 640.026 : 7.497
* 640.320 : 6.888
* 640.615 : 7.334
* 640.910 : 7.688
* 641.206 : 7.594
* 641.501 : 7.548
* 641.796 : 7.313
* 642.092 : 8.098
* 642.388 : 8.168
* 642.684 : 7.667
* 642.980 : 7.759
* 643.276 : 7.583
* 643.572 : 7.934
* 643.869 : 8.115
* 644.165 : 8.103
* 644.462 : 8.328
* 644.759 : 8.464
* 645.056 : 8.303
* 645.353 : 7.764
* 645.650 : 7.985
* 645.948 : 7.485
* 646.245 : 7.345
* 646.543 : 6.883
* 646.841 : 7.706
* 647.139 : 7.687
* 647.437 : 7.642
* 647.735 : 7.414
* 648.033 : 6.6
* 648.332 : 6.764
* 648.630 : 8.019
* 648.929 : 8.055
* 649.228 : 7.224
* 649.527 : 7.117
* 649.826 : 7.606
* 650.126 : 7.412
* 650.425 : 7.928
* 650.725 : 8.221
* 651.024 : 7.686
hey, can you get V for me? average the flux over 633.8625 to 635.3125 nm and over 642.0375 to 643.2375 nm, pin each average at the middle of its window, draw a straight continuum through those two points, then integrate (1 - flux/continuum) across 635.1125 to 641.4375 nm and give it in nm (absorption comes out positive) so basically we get 0.315 nm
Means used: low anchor 8.39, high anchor 7.88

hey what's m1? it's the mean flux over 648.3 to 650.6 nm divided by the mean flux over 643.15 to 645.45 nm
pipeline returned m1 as 0.9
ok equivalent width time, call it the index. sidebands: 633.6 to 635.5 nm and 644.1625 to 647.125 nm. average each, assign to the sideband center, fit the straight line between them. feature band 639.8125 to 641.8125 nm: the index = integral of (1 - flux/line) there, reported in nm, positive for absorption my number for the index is 0.15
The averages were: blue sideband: 8.37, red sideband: 7.81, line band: 7.44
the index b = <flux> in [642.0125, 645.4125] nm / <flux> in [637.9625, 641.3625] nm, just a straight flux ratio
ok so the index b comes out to 1.06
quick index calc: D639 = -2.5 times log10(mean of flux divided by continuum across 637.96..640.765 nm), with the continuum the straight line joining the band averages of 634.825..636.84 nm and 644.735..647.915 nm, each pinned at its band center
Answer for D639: 0.05 mag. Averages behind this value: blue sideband 7.98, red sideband 7.66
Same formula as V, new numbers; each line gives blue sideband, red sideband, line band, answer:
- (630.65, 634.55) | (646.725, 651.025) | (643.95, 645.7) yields -0.12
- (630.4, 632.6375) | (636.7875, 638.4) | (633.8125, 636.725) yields -0.17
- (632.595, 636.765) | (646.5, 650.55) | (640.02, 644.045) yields 0.06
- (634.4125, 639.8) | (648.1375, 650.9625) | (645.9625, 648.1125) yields 0.08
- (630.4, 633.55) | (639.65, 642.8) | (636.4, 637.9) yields -0.09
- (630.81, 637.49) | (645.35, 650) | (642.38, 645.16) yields -0.16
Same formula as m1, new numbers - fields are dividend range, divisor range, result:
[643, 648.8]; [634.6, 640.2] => 0.98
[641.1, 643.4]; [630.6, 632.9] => 1.02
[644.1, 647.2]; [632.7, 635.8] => 0.95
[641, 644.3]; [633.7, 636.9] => 0.95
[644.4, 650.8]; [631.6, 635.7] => 0.96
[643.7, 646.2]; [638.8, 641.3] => 1.06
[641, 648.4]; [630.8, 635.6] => 0.97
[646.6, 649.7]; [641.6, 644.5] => 0.94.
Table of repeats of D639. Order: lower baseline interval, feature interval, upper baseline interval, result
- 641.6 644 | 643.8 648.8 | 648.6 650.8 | 0.009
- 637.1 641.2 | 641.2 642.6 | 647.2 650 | -0.024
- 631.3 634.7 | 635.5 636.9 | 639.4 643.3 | -0.029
